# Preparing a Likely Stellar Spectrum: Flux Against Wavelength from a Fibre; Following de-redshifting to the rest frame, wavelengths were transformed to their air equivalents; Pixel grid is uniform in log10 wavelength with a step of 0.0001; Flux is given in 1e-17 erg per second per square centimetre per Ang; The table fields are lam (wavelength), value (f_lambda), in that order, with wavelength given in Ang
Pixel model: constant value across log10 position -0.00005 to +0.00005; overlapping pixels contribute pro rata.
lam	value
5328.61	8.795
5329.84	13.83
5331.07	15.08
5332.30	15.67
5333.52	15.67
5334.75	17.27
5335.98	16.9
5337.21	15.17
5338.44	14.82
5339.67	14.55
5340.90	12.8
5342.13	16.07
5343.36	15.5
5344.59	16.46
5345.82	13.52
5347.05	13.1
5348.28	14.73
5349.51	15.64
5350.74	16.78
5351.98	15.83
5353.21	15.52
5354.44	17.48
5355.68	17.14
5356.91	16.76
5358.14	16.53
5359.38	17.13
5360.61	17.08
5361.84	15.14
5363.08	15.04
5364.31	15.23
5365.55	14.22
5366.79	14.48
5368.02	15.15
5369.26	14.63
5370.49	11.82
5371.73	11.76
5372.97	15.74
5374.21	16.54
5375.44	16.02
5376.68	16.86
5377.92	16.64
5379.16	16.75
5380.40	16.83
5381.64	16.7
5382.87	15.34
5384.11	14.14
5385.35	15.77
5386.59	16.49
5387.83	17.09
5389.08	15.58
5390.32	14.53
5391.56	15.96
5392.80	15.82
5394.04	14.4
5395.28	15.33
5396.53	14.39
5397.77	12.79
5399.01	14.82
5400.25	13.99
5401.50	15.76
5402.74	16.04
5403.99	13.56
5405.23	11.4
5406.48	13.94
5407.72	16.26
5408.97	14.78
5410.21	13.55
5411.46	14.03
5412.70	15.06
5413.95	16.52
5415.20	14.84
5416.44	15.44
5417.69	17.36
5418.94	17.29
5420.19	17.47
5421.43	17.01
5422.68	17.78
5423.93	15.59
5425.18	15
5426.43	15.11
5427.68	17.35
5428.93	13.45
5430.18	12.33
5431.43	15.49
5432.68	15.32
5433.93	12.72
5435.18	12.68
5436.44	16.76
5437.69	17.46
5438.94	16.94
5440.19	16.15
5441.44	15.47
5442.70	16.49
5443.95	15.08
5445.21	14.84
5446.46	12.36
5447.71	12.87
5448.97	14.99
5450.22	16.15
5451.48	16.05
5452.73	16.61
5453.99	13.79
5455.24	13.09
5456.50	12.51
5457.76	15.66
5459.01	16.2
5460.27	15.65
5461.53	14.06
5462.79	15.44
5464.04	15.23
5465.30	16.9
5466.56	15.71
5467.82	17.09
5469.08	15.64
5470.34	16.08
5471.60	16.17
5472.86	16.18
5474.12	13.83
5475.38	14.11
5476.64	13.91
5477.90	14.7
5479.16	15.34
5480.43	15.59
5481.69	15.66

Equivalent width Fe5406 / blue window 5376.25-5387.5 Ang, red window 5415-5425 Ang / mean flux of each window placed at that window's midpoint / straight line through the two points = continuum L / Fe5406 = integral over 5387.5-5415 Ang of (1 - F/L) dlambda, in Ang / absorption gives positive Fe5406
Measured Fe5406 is 2.72 Ang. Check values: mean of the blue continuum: 16.2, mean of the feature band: 14.8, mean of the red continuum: 16.6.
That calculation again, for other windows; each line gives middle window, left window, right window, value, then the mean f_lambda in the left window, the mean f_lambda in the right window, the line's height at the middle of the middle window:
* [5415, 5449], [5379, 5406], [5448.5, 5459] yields -0.96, 15.1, 14.9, 15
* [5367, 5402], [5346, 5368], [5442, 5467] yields 0.52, 15.7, 15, 15.5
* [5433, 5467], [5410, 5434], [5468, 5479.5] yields 0.52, 15.5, 15.2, 15.3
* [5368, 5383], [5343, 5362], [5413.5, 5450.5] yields 0.31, 15.9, 15.5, 15.8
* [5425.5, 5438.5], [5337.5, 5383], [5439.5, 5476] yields 0.31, 15.5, 15.2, 15.3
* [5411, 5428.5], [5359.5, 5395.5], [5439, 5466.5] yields -1.01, 15.4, 15.1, 15.2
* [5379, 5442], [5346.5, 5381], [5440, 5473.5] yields 0.38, 15.6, 15.3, 15.4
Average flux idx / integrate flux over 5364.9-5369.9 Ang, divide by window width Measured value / 14.6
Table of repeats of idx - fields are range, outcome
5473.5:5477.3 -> 14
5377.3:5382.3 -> 16.7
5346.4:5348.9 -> 13.9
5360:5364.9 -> 15.6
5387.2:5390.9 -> 15.7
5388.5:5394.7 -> 15.3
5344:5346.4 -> 15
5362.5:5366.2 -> 14.8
